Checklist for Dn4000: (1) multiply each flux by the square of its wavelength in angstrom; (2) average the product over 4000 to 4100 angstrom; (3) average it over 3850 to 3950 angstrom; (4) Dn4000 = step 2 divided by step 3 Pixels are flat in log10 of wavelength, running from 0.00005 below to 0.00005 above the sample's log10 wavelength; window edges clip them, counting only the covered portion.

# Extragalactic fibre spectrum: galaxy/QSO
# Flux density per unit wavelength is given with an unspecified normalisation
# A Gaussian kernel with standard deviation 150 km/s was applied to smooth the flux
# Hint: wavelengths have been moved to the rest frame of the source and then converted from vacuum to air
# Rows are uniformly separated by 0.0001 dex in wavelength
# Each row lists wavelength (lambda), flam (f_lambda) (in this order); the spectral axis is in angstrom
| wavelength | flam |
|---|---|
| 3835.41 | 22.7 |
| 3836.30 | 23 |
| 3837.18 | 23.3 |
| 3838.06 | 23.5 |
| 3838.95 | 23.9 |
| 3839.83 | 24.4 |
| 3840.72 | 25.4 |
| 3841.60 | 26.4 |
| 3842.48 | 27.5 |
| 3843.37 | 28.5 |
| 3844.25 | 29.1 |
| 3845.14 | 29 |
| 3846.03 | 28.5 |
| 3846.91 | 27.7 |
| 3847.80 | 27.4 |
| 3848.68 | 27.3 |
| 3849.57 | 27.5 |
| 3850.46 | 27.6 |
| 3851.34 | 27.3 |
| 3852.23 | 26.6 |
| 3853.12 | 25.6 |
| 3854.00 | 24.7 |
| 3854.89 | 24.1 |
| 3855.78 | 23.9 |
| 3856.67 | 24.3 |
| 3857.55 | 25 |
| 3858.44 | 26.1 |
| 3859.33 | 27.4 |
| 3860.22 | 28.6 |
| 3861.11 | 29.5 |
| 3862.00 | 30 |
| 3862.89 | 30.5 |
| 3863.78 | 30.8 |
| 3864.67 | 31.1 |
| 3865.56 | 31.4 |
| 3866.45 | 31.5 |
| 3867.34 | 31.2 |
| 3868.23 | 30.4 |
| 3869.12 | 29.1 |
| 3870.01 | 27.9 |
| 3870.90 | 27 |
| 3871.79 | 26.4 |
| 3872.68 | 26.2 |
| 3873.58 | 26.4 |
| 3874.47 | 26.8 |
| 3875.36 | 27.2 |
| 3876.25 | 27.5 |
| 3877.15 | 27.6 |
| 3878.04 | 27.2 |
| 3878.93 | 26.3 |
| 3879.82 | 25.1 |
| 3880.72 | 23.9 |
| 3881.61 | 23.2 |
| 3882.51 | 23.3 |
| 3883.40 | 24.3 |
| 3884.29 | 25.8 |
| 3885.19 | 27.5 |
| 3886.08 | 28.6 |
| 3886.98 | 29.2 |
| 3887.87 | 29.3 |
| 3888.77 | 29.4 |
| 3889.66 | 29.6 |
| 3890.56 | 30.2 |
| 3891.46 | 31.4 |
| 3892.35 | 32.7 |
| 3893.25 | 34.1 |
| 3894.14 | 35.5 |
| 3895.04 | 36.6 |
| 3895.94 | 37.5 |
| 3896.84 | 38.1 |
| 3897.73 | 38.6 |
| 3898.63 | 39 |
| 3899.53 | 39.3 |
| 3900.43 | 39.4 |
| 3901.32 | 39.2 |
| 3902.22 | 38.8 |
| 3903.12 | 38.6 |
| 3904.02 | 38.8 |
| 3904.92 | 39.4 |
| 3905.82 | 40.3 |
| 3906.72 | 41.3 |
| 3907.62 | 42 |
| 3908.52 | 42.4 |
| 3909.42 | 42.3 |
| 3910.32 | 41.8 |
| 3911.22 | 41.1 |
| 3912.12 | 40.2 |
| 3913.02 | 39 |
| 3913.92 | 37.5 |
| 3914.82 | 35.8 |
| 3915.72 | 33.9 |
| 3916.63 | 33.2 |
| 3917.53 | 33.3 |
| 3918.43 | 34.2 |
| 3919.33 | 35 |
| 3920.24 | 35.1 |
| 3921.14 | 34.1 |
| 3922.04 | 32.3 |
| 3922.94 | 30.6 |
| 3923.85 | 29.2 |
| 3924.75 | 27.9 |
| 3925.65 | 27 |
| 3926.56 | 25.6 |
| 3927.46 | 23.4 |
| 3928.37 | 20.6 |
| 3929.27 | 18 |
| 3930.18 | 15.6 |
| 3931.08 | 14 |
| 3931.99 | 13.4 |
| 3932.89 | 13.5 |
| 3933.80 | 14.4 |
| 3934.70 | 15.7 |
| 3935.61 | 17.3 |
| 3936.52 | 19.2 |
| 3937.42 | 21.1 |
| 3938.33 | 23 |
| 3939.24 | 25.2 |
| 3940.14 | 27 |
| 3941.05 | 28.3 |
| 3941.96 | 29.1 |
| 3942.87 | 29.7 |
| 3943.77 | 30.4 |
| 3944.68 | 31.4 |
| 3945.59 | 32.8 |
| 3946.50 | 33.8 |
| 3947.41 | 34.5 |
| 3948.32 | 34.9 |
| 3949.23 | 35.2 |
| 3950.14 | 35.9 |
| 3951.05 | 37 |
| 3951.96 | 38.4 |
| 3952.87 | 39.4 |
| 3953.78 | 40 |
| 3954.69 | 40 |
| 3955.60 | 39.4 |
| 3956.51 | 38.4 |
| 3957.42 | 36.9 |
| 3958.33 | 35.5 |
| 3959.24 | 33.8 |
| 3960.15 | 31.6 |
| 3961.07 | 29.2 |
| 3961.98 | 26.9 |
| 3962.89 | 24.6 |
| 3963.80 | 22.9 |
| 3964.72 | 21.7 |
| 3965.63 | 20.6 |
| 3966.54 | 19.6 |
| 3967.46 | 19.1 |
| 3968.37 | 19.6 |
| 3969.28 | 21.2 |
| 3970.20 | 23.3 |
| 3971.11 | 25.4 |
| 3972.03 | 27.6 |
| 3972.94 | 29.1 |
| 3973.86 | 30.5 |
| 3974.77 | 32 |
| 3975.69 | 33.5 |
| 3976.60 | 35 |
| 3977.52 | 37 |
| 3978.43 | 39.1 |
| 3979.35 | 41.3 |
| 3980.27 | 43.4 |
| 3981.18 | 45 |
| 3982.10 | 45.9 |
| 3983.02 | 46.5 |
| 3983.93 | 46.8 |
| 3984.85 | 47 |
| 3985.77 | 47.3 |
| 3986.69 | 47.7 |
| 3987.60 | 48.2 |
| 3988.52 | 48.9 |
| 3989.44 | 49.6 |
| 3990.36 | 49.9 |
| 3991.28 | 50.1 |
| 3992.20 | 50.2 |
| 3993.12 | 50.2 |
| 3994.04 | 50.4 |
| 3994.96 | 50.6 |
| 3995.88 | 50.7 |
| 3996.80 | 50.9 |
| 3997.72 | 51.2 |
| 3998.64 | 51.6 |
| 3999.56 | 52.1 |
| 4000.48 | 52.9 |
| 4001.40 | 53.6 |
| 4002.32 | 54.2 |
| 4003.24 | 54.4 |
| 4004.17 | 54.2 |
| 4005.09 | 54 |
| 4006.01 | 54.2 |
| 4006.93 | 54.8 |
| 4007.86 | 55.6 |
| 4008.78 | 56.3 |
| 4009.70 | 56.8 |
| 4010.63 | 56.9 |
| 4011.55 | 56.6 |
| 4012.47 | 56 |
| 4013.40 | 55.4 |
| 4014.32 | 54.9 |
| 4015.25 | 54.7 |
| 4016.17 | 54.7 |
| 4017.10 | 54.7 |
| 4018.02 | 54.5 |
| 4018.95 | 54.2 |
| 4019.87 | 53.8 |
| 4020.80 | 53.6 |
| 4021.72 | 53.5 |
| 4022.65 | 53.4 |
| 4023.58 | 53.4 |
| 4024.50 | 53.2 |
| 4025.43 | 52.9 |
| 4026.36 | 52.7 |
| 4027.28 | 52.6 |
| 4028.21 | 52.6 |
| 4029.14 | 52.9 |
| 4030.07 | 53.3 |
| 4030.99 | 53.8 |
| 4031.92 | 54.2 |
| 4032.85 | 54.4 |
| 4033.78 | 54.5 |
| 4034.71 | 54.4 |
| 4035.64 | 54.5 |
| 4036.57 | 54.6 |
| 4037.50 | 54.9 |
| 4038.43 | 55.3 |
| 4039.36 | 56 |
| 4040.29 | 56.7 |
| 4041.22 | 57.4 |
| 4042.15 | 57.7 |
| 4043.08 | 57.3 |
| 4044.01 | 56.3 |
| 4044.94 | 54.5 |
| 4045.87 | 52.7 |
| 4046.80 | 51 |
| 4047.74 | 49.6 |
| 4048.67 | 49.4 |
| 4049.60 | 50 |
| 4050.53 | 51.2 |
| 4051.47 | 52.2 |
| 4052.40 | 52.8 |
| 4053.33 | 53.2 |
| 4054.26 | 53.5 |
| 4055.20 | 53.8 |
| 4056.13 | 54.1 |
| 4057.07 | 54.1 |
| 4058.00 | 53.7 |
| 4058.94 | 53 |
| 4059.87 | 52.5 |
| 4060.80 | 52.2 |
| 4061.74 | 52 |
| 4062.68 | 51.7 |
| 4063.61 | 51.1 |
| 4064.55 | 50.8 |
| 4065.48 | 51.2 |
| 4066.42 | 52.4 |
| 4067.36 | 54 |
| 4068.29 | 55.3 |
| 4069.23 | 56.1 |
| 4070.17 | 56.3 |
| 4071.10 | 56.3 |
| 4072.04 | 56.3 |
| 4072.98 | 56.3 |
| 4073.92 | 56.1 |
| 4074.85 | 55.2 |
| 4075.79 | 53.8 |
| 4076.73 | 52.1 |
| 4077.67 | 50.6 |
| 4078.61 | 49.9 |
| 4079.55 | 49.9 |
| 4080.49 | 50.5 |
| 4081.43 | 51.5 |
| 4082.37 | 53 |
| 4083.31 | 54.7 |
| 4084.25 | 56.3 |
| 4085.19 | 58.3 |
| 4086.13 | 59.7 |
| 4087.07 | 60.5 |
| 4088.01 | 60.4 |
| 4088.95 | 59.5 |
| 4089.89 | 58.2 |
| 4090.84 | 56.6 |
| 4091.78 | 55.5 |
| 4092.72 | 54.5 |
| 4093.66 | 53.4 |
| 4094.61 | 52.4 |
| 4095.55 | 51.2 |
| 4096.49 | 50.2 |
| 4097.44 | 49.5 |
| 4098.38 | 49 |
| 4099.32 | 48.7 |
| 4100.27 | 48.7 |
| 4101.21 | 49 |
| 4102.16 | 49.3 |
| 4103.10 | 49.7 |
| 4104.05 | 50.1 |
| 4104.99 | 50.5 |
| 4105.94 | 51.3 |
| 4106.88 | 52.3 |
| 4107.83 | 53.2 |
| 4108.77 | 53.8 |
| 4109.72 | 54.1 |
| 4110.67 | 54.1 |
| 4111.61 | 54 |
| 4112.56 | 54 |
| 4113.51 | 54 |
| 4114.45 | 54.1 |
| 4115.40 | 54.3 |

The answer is 1.95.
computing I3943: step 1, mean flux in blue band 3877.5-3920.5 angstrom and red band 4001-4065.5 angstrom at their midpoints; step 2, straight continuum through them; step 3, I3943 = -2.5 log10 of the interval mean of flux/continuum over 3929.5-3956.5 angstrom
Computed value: 0.415 mag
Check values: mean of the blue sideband 34.3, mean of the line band 28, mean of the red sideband 53.9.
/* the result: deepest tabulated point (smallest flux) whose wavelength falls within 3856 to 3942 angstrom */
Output 13.4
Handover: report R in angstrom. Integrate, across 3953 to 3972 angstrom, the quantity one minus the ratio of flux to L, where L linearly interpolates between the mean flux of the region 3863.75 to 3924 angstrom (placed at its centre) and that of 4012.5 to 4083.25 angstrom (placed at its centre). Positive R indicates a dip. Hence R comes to 6.0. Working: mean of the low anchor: 32.9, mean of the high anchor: 53.6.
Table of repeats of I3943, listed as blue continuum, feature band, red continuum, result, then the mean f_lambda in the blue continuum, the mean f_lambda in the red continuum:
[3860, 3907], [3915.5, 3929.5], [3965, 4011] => 0.204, 31.3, 43.6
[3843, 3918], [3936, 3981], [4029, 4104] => 0.302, 31.3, 53.6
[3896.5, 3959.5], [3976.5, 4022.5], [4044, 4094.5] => -0.178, 32.3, 53.9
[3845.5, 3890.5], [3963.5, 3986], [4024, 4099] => 0.277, 27.4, 53.8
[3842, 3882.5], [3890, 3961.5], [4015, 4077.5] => 0.118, 27.5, 53.8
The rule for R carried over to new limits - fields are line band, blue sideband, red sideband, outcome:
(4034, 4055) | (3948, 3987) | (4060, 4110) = -3.3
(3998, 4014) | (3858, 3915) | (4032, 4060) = -2.0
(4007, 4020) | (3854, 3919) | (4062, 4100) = -2.5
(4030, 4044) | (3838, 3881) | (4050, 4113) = -2.1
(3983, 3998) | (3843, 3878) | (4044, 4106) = -2.1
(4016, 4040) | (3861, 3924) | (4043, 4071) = -2.2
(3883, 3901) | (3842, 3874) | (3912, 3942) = -3.8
